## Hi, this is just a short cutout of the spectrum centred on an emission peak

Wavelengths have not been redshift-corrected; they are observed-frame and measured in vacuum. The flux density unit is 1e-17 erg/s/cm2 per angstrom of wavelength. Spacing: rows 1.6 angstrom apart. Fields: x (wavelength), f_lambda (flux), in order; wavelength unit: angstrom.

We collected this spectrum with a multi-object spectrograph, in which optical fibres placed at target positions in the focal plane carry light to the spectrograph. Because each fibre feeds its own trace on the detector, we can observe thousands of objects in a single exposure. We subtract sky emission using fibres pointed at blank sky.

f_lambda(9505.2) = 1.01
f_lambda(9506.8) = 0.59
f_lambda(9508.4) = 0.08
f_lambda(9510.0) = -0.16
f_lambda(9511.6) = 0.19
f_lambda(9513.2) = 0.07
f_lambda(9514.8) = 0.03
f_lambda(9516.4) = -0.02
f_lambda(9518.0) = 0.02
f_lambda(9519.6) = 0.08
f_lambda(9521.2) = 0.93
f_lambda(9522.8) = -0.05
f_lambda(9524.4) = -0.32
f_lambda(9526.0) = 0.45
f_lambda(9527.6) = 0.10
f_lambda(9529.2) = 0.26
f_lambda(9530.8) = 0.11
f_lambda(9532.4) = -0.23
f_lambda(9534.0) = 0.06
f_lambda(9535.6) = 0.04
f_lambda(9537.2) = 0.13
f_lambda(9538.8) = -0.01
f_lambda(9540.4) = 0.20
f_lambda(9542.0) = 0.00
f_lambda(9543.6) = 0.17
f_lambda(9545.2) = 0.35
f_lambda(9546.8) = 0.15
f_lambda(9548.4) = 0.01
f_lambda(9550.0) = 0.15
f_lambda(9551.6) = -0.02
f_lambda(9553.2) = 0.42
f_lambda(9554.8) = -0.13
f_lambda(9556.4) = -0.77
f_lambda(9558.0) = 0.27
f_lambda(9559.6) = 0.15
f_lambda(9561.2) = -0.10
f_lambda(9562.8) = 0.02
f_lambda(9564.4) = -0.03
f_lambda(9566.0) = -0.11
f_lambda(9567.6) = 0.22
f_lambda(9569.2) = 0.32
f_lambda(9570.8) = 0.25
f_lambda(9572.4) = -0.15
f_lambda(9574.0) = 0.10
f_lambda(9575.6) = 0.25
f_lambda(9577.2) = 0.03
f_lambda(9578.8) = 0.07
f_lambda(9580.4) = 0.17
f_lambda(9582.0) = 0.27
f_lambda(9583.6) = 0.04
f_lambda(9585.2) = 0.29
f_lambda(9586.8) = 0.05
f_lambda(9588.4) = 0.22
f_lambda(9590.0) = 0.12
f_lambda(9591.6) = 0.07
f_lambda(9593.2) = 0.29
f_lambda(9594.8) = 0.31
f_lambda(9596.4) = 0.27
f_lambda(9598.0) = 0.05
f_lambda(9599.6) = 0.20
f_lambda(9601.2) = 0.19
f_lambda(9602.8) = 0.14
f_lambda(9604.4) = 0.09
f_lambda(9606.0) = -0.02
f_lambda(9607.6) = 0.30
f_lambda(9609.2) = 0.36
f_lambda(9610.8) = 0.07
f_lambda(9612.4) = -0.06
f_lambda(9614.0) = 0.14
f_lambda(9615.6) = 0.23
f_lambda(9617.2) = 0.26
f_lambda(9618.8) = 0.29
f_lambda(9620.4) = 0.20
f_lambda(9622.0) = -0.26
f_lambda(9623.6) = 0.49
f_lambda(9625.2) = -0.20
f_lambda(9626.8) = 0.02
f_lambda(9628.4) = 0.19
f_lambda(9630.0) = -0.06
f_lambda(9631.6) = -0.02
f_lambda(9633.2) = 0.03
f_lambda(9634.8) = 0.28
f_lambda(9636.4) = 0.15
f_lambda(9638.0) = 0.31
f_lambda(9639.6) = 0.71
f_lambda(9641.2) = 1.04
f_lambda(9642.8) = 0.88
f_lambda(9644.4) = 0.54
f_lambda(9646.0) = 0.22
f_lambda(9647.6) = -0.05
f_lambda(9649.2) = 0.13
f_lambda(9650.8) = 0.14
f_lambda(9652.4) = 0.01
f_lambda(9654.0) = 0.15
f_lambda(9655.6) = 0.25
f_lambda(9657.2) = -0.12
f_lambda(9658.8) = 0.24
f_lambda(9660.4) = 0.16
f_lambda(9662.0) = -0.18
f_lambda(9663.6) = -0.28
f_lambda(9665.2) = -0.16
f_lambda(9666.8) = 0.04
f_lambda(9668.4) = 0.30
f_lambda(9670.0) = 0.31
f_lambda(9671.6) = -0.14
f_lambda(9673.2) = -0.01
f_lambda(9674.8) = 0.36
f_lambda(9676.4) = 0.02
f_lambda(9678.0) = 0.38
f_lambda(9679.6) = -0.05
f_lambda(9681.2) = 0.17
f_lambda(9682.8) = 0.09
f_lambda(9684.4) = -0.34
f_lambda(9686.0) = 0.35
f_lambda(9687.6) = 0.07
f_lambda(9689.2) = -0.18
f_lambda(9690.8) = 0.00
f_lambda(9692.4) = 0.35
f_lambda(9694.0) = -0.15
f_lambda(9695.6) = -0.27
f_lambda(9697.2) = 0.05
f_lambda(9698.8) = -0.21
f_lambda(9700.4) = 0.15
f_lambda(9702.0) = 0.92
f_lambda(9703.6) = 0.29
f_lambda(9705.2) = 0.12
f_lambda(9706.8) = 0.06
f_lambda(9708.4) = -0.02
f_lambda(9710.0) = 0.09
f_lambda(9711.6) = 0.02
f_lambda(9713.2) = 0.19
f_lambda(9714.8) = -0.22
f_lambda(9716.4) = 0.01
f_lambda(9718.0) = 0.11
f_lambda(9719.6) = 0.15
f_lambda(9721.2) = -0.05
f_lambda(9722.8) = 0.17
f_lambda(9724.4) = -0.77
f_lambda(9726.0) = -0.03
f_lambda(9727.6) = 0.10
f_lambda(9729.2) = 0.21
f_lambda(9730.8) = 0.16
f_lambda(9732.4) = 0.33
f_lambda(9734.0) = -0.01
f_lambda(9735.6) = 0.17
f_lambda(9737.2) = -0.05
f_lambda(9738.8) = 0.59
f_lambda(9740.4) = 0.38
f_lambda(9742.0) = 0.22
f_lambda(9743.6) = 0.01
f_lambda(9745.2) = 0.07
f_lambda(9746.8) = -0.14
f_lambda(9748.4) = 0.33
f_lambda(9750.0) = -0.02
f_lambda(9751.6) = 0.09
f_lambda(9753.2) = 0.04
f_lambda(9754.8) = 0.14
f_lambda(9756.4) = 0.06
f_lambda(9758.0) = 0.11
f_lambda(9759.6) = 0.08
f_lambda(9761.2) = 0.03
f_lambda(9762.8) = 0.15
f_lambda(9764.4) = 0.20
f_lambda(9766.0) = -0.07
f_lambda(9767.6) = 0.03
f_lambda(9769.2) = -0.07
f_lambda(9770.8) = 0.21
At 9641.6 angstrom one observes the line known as H-beta 4861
